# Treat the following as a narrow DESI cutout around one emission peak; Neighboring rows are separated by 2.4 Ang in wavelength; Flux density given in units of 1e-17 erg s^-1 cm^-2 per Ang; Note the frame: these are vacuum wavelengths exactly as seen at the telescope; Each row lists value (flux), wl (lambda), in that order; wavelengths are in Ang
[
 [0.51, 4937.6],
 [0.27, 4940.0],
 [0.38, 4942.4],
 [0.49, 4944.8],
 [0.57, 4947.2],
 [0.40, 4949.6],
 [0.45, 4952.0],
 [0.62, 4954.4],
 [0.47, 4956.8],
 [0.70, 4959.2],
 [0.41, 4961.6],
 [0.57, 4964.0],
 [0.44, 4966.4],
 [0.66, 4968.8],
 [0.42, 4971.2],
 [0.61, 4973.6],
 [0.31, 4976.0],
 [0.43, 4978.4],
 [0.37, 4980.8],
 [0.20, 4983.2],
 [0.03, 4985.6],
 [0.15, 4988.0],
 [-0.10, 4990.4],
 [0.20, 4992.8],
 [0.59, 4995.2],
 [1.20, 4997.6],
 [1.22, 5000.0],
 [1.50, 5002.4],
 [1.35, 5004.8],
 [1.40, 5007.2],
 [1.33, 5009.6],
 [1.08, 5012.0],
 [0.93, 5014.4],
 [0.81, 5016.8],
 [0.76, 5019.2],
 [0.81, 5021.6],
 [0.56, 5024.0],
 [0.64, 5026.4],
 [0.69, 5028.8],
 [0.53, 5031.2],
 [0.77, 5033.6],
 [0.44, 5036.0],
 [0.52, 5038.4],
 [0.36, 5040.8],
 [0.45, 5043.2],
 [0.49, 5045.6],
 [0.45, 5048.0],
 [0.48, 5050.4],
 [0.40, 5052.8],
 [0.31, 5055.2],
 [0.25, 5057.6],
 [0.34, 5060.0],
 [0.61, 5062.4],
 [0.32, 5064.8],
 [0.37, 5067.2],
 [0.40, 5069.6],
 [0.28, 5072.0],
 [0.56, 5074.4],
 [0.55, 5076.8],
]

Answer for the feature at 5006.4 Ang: C IV 1549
